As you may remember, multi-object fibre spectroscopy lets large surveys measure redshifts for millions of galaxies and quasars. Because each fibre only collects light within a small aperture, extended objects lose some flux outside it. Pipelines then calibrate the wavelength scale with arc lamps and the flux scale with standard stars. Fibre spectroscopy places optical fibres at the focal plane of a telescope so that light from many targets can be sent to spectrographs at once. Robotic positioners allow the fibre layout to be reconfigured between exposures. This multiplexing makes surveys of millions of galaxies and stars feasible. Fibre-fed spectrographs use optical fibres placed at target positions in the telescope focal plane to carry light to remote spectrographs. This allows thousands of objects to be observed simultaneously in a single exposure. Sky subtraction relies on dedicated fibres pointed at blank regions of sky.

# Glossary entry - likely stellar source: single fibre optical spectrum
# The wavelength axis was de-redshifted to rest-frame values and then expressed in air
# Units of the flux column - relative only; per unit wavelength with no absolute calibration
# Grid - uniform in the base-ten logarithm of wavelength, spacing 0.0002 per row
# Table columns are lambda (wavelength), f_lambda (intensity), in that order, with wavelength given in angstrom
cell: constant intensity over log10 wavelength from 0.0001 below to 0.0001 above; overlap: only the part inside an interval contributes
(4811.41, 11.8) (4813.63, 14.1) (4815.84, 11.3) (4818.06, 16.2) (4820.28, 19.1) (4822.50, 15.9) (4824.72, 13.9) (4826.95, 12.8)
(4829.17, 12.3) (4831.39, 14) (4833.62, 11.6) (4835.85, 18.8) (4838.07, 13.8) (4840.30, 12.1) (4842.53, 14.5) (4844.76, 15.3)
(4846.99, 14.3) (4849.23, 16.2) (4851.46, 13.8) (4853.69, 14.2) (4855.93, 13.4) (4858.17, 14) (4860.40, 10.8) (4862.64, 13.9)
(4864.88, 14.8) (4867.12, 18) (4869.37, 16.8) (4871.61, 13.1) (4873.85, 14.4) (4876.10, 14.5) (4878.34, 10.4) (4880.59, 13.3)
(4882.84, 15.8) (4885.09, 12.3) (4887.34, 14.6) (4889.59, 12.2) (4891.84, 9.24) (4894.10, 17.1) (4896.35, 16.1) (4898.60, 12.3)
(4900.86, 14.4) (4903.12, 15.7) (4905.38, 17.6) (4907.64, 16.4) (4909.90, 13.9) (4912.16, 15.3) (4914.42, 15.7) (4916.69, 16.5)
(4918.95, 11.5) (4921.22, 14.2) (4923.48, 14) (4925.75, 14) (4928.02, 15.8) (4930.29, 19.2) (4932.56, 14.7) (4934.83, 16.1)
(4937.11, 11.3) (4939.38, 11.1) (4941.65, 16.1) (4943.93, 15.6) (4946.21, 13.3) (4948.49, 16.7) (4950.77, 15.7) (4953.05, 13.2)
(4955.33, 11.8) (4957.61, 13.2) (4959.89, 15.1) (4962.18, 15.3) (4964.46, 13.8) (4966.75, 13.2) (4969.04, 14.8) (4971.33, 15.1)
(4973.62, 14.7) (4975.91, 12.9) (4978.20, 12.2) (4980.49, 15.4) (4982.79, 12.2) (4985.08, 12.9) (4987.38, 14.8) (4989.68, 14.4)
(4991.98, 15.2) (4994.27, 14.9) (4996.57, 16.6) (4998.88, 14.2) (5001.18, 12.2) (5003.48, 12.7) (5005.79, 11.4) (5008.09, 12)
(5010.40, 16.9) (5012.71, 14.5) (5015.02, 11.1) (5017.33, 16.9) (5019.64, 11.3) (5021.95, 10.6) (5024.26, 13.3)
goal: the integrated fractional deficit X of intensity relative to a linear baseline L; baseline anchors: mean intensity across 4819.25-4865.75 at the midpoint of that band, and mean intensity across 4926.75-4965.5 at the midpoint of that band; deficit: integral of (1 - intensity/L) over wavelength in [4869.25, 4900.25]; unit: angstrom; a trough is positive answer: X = 1.6 angstrom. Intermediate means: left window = 14.2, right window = 14.6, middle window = 13.6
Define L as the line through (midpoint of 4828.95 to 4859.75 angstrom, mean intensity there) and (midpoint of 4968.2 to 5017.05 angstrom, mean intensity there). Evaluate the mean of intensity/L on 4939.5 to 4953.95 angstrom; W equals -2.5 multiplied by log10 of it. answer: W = -0.06 mag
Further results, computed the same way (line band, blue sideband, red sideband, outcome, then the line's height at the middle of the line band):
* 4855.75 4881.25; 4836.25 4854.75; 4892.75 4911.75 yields 0.063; 14.8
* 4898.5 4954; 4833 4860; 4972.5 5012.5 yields -0.060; 14.1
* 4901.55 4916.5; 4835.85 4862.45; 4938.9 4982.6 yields -0.120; 14.1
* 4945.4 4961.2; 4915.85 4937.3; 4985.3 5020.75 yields 0.027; 14.5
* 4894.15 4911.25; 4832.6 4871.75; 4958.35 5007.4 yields -0.078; 14.3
